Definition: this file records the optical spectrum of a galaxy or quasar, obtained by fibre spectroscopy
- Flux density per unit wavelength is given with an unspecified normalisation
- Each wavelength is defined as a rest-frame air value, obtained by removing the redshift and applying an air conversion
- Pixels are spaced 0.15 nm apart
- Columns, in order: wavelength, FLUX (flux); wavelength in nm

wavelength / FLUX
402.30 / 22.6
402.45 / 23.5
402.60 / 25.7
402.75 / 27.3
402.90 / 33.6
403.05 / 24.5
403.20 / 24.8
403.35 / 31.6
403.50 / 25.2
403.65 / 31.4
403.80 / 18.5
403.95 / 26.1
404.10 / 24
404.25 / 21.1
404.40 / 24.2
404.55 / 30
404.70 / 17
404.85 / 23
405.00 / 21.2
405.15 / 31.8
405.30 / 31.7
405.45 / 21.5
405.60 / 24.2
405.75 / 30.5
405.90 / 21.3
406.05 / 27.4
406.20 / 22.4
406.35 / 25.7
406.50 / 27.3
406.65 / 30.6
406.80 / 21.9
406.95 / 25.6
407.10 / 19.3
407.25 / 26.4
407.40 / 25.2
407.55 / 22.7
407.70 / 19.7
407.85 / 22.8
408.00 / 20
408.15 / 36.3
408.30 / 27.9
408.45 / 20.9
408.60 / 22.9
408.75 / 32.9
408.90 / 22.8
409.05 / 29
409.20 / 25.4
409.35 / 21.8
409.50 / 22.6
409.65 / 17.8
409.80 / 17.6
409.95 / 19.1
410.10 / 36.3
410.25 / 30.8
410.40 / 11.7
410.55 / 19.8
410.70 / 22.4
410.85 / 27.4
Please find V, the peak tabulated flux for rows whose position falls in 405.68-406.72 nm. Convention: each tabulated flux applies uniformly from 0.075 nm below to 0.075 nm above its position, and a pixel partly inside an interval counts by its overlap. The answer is 30.6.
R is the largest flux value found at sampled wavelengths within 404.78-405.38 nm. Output 31.8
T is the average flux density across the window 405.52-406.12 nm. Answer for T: 25.8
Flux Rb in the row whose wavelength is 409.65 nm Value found 17.8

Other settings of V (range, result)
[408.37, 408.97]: 32.9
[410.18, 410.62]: 30.8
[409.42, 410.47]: 36.3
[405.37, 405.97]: 30.5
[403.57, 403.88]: 31.4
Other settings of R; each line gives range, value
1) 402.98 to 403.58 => 31.6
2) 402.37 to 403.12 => 33.6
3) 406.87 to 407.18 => 25.6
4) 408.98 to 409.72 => 29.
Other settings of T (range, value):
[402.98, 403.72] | 27.5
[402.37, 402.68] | 24.6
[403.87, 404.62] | 25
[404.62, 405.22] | 23.2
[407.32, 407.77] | 22.6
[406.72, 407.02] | 23.8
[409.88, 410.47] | 24.6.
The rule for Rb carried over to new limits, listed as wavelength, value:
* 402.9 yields 33.6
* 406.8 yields 21.9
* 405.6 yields 24.2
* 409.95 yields 19.1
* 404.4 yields 24.2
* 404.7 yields 17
